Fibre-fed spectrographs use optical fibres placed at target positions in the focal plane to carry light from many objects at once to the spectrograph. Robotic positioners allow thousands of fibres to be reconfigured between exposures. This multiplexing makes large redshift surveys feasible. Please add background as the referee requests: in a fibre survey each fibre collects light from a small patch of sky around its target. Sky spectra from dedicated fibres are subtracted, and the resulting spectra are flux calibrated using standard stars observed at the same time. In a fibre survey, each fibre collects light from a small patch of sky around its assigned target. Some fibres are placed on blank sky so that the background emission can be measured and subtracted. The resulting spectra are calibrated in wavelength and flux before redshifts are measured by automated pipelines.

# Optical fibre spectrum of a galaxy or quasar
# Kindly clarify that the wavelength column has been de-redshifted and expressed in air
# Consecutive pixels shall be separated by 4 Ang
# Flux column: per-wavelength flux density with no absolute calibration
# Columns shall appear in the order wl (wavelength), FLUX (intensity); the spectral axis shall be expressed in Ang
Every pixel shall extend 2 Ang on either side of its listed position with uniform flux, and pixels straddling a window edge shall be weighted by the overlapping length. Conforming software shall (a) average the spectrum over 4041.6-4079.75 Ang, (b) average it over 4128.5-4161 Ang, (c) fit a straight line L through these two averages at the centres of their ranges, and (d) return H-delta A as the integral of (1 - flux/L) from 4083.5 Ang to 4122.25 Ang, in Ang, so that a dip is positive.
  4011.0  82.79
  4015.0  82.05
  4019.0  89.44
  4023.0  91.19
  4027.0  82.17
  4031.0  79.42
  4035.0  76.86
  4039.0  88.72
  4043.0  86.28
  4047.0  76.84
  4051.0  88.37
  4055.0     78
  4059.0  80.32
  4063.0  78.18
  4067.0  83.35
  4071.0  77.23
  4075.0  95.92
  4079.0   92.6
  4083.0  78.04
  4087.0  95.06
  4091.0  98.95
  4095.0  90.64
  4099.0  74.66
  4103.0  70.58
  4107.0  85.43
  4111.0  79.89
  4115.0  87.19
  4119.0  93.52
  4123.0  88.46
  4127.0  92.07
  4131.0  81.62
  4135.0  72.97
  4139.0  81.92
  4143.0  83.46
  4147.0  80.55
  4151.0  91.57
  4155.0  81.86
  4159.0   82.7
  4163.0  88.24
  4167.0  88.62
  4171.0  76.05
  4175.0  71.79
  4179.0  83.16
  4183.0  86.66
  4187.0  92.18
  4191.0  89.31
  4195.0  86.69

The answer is -1.5 Ang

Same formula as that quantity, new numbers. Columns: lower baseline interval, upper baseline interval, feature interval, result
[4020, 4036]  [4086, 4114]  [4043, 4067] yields 0.8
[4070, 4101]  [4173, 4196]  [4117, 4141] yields 0.5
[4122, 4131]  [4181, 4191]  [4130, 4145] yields 1.5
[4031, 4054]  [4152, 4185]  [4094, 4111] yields 0.6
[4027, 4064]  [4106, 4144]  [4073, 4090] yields -1.6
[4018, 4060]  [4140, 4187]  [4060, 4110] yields -0.9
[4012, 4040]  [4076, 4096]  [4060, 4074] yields 1.3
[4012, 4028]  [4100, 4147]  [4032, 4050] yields 0.7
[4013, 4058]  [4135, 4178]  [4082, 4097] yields -1.6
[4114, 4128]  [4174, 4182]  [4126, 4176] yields 1.1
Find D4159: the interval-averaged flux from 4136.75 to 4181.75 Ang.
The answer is 82.7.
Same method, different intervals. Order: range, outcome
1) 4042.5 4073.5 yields 81.1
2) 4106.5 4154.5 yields 84.8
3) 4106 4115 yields 83.4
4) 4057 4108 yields 84.7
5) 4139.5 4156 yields 84.3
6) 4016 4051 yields 84.1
